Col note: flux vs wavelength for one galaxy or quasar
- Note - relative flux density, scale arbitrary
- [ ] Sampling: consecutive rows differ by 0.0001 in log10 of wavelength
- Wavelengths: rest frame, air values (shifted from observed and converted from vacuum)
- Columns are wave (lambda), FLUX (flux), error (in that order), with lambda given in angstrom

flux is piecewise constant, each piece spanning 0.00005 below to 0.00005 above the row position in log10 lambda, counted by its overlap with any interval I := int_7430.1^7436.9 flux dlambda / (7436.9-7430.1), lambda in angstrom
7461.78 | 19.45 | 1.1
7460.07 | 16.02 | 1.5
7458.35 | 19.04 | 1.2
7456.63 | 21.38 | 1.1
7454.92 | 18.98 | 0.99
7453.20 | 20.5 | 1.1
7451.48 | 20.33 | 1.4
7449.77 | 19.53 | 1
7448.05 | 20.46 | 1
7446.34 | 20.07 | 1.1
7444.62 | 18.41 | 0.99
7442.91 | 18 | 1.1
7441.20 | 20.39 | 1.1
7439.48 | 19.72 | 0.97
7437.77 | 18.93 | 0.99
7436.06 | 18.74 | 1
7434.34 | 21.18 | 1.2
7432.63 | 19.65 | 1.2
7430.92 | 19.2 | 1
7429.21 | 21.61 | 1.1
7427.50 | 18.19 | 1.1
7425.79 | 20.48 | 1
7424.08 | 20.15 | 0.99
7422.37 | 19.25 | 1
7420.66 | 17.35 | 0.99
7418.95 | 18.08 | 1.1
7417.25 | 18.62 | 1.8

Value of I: 19.7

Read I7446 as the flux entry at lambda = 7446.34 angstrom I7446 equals 20.07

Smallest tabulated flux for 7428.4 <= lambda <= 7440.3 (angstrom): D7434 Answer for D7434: 18.74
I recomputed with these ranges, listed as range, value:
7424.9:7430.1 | 20.1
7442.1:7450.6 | 19.3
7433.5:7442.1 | 19.8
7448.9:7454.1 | 20.1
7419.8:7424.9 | 18.9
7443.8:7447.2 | 19.2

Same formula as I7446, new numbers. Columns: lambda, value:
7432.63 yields 19.65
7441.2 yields 20.39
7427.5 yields 18.19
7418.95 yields 18.08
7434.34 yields 21.18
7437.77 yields 18.93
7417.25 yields 18.62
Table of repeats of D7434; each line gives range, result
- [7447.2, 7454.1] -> 19.53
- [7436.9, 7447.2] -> 18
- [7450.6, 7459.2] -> 18.98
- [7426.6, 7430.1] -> 18.19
